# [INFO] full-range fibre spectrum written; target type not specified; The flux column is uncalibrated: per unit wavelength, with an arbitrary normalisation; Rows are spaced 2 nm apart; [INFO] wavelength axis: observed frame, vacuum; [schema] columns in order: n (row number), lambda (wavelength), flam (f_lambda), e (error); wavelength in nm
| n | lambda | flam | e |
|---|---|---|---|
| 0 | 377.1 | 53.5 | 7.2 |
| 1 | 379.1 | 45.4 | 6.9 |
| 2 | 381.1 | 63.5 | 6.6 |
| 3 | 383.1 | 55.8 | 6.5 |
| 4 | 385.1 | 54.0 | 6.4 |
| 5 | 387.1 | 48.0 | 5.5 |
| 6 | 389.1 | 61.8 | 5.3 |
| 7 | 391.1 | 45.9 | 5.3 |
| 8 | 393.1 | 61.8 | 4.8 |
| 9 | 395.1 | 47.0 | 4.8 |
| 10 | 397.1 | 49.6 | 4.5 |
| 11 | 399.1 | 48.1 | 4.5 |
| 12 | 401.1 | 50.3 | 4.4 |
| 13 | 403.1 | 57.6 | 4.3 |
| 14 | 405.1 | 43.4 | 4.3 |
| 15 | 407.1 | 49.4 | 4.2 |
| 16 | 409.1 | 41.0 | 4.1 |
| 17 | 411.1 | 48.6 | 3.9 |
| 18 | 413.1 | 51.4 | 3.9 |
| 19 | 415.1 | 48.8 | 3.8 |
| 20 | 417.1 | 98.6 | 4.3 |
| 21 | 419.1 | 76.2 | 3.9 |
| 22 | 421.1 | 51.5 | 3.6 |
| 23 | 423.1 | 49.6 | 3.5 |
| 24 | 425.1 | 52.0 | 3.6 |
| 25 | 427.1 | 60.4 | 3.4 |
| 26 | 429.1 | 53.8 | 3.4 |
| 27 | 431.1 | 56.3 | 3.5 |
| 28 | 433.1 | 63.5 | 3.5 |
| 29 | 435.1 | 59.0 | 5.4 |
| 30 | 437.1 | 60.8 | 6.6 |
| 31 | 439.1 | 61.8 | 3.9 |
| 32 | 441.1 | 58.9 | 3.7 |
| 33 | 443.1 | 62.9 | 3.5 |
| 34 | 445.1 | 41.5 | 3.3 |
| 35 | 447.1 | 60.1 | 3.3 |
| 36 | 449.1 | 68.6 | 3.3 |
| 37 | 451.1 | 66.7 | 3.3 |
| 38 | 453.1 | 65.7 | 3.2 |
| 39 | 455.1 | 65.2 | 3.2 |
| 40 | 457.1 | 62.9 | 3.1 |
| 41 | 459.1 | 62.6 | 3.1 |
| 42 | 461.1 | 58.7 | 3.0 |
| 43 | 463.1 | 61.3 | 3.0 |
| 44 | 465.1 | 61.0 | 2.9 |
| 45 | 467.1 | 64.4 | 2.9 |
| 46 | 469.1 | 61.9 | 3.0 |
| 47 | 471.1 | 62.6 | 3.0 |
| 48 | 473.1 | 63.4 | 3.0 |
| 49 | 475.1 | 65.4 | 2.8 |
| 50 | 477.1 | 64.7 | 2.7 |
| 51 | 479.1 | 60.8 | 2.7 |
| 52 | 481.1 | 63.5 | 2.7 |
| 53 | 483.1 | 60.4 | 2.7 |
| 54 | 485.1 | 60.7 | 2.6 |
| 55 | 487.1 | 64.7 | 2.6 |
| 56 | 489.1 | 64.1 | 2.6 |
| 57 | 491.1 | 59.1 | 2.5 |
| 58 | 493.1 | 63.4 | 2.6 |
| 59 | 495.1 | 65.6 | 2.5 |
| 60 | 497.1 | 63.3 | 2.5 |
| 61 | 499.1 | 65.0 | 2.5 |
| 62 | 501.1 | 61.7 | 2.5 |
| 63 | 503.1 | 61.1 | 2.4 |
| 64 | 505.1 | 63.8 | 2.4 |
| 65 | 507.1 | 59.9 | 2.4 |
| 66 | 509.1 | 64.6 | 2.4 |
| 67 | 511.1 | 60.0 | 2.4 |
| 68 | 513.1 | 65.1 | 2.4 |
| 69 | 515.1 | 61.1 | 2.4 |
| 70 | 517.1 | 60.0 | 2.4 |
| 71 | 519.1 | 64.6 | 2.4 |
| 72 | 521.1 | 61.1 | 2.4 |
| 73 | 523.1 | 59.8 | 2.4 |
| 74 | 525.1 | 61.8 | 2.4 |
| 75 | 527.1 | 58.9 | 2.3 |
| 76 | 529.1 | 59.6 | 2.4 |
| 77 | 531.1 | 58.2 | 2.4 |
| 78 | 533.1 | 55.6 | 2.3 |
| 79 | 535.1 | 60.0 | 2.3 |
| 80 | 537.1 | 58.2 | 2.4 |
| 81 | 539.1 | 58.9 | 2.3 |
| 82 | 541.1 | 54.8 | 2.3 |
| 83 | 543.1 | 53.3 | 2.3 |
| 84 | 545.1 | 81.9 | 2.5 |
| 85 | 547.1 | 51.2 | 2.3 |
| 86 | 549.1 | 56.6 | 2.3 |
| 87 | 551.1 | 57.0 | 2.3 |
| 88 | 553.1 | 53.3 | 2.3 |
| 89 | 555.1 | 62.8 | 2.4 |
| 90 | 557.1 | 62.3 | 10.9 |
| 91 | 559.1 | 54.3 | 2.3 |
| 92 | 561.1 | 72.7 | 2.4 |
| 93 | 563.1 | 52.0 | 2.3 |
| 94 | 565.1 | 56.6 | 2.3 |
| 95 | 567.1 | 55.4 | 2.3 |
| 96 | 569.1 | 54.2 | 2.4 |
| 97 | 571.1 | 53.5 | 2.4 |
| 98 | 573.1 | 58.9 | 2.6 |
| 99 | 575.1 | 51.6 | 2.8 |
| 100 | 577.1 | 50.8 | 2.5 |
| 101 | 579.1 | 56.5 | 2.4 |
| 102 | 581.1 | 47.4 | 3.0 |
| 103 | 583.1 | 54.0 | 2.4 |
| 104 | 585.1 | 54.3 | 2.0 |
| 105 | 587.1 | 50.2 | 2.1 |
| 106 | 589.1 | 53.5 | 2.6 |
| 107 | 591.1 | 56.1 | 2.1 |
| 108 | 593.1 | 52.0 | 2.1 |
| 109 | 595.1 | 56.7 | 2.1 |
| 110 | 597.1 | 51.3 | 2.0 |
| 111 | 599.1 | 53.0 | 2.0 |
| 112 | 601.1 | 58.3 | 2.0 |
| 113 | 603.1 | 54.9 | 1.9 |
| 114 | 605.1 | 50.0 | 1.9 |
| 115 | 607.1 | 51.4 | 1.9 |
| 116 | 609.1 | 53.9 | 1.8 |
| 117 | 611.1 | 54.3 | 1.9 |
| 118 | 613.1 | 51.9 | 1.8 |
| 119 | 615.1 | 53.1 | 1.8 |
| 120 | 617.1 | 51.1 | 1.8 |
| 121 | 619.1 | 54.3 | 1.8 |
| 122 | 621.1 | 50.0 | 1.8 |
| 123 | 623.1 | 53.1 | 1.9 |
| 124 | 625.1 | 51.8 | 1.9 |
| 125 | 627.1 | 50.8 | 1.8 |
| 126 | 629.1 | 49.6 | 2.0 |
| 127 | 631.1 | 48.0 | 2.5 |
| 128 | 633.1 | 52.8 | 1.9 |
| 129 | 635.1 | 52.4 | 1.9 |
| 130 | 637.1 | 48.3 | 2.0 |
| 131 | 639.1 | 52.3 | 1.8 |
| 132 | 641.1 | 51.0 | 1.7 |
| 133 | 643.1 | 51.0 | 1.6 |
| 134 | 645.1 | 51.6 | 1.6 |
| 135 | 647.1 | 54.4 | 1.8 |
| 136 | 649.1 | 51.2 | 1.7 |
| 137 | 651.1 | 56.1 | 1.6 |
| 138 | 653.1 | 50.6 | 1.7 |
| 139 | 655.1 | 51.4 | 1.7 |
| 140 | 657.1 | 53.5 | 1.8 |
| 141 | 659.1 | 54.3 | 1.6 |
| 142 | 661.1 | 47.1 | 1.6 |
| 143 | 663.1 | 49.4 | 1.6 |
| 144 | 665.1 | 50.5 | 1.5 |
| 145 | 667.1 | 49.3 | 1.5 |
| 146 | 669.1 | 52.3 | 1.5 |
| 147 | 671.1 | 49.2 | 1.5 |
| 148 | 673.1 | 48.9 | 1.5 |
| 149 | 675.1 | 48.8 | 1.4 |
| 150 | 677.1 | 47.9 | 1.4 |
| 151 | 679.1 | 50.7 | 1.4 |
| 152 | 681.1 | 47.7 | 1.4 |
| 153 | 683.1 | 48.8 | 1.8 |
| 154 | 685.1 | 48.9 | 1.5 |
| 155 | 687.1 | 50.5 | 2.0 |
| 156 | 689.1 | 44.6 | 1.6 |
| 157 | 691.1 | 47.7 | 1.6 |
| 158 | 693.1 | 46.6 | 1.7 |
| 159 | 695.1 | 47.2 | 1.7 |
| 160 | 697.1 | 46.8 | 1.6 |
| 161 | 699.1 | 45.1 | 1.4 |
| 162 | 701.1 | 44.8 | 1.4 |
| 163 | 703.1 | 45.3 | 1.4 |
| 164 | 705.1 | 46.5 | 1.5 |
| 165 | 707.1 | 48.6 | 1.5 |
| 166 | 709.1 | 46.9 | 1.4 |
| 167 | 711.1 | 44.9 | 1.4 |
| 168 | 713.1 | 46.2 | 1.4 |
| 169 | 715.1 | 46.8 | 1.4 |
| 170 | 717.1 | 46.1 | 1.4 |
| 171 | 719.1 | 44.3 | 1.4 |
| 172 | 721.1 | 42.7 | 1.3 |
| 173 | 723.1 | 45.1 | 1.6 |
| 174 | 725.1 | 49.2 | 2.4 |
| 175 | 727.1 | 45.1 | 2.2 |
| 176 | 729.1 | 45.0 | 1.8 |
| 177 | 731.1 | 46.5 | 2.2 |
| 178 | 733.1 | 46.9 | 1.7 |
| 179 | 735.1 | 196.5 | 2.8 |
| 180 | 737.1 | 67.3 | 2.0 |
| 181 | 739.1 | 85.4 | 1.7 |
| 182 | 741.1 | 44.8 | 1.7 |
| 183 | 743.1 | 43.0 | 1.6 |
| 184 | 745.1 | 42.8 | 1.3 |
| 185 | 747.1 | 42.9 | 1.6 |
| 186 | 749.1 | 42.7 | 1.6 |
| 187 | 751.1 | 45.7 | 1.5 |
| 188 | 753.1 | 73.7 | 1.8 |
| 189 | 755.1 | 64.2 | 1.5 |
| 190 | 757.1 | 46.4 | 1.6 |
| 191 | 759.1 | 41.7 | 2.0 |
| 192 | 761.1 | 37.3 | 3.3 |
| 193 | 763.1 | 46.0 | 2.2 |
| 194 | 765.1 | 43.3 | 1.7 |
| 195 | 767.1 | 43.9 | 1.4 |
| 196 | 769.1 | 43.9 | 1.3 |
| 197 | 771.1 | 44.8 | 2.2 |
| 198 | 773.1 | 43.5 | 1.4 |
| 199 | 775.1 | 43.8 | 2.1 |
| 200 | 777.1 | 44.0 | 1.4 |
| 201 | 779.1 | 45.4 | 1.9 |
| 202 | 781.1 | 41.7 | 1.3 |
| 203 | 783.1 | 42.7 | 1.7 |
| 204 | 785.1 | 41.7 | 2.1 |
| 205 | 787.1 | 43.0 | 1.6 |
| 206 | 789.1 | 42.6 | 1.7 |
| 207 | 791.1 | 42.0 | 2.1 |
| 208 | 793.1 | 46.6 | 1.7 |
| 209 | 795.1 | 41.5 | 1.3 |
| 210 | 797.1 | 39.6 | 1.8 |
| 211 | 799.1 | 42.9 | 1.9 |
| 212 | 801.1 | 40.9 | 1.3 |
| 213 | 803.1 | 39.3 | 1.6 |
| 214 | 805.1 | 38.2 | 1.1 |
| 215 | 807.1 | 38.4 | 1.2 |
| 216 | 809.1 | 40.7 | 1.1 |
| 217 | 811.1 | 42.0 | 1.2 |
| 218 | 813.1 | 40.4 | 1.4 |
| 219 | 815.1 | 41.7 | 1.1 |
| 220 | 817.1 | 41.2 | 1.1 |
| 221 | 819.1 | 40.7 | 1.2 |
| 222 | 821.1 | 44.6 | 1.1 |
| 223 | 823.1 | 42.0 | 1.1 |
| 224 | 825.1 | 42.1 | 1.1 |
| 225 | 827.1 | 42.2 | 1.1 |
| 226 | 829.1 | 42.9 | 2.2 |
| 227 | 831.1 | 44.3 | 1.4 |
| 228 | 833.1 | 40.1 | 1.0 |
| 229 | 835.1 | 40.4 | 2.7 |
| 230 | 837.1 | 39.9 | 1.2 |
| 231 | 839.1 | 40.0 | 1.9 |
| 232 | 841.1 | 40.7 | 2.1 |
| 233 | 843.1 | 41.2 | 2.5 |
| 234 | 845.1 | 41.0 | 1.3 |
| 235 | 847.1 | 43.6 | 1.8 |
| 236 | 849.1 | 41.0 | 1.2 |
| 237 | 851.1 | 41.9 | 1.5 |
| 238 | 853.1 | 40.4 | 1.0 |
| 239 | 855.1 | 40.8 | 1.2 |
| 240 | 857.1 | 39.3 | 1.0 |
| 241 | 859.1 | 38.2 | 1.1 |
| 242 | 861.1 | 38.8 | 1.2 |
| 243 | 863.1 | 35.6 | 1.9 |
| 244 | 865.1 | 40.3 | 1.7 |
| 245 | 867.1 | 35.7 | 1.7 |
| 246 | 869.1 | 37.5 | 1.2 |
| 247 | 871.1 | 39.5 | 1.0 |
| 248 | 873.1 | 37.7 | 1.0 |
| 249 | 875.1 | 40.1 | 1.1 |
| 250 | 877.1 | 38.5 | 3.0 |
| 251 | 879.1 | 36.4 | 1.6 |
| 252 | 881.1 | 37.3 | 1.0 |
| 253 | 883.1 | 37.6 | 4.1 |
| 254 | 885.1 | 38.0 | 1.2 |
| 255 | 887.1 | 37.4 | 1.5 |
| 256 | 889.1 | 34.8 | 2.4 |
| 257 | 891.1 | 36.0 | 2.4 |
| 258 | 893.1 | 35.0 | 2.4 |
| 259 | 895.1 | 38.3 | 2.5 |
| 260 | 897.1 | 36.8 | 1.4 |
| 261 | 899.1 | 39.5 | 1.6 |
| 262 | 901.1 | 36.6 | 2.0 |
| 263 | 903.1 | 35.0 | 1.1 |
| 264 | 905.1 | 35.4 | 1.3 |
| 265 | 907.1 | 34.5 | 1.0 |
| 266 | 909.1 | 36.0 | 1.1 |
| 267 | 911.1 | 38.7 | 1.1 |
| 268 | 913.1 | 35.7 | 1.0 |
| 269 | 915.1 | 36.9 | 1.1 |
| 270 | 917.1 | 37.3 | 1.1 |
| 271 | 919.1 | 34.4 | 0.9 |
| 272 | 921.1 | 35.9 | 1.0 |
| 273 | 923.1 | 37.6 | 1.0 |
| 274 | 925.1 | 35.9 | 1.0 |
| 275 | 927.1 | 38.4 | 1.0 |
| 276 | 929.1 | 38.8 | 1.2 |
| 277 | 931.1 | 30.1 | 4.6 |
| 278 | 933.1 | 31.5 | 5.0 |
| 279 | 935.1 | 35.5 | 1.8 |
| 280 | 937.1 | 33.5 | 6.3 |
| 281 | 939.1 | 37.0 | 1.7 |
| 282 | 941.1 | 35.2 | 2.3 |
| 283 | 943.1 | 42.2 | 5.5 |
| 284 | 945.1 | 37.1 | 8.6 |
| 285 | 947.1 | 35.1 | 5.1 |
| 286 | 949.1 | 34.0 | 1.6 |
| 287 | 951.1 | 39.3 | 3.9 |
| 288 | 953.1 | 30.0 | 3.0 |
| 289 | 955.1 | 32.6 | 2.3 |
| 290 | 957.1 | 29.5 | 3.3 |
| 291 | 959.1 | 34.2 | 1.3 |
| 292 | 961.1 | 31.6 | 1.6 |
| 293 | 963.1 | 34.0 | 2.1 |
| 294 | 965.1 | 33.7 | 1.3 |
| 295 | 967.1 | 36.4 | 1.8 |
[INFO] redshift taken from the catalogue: 0.12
